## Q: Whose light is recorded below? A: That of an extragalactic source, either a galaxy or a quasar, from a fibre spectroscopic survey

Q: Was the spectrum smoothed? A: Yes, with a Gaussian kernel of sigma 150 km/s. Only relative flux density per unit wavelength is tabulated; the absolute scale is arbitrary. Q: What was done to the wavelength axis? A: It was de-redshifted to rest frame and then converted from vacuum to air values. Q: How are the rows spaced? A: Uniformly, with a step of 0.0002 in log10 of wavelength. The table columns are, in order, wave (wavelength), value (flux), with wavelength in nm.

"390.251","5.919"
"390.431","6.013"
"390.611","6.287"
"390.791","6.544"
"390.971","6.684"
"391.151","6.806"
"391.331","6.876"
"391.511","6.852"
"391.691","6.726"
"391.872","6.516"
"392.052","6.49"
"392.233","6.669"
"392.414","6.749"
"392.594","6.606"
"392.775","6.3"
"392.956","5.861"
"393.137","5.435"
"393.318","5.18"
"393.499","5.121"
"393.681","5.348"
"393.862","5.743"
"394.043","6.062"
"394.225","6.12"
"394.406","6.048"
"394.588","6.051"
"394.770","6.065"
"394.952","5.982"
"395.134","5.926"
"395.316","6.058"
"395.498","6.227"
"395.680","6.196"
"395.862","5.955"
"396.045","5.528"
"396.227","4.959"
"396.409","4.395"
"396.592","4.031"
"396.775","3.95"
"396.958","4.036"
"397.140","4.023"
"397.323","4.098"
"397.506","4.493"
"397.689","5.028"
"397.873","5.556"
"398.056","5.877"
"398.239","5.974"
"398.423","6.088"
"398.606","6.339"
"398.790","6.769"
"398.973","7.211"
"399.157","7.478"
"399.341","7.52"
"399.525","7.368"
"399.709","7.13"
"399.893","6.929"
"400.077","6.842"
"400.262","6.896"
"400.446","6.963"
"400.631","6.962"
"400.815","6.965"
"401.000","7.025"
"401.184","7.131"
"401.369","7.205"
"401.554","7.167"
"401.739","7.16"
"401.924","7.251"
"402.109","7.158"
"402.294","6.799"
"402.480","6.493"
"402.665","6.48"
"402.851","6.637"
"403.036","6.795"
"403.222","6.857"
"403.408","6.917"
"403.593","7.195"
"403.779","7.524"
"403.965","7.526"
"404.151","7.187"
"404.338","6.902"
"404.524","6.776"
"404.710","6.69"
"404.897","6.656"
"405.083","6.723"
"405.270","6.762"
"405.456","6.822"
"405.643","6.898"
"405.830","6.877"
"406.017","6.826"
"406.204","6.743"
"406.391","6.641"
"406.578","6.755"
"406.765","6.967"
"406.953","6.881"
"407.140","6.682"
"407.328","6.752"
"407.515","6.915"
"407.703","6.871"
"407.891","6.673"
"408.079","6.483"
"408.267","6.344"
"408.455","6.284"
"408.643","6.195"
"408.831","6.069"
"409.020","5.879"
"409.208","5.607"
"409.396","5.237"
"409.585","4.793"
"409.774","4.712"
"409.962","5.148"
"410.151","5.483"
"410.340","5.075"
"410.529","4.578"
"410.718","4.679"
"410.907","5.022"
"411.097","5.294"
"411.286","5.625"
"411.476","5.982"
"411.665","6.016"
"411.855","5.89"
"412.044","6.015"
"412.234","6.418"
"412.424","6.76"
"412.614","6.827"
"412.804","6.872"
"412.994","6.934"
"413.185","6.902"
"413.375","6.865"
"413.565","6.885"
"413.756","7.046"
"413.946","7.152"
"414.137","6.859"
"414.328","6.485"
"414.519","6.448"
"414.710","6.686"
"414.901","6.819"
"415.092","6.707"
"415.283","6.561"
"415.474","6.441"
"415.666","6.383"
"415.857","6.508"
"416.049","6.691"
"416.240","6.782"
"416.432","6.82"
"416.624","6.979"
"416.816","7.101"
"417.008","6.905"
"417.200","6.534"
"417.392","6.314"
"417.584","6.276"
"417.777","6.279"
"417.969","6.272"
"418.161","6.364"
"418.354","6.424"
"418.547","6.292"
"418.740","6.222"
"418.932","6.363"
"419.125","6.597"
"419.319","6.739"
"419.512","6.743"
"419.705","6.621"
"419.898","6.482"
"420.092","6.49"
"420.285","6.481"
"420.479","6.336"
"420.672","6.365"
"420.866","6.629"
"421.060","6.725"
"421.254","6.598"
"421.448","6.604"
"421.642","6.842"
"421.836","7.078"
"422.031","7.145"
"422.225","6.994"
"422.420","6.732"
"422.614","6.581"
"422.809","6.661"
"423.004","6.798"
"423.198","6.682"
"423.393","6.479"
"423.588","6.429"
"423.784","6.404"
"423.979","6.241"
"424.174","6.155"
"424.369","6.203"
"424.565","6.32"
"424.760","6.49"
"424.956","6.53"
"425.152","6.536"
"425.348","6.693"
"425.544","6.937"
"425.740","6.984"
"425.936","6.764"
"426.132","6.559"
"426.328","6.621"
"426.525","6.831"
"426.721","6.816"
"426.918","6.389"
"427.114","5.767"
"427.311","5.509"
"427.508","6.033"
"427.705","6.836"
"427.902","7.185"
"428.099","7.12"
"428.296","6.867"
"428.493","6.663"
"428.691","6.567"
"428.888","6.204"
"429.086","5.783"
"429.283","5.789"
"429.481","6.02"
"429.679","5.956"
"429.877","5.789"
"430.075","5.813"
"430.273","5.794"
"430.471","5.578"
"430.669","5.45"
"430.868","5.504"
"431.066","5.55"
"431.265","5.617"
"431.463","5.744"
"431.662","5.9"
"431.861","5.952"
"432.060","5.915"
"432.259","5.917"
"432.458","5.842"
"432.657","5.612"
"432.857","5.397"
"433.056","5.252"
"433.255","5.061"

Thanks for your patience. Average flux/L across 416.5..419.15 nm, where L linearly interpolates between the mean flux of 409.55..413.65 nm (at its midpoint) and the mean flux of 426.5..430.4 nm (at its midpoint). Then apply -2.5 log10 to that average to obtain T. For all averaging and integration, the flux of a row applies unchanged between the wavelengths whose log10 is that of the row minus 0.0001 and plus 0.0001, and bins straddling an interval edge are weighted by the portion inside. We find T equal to -0.08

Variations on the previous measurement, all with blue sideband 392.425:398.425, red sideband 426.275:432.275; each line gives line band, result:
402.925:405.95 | -0.23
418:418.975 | -0.08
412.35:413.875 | -0.19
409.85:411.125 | 0.15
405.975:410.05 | -0.10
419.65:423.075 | -0.12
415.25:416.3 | -0.12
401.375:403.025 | -0.23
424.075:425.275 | -0.06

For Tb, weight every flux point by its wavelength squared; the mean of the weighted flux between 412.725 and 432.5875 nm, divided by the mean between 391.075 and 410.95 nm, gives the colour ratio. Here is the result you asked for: 1.14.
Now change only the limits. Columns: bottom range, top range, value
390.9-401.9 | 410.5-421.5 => 1.16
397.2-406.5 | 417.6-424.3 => 1.07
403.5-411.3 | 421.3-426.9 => 1.15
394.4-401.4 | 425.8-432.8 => 1.18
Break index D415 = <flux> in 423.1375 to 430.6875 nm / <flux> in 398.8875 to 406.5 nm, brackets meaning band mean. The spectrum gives 0.9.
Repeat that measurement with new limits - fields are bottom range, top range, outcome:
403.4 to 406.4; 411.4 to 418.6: 0.95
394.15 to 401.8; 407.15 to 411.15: 0.94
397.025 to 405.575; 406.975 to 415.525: 0.93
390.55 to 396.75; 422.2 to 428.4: 1.10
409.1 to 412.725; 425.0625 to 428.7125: 1.19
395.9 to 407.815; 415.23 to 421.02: 1.01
